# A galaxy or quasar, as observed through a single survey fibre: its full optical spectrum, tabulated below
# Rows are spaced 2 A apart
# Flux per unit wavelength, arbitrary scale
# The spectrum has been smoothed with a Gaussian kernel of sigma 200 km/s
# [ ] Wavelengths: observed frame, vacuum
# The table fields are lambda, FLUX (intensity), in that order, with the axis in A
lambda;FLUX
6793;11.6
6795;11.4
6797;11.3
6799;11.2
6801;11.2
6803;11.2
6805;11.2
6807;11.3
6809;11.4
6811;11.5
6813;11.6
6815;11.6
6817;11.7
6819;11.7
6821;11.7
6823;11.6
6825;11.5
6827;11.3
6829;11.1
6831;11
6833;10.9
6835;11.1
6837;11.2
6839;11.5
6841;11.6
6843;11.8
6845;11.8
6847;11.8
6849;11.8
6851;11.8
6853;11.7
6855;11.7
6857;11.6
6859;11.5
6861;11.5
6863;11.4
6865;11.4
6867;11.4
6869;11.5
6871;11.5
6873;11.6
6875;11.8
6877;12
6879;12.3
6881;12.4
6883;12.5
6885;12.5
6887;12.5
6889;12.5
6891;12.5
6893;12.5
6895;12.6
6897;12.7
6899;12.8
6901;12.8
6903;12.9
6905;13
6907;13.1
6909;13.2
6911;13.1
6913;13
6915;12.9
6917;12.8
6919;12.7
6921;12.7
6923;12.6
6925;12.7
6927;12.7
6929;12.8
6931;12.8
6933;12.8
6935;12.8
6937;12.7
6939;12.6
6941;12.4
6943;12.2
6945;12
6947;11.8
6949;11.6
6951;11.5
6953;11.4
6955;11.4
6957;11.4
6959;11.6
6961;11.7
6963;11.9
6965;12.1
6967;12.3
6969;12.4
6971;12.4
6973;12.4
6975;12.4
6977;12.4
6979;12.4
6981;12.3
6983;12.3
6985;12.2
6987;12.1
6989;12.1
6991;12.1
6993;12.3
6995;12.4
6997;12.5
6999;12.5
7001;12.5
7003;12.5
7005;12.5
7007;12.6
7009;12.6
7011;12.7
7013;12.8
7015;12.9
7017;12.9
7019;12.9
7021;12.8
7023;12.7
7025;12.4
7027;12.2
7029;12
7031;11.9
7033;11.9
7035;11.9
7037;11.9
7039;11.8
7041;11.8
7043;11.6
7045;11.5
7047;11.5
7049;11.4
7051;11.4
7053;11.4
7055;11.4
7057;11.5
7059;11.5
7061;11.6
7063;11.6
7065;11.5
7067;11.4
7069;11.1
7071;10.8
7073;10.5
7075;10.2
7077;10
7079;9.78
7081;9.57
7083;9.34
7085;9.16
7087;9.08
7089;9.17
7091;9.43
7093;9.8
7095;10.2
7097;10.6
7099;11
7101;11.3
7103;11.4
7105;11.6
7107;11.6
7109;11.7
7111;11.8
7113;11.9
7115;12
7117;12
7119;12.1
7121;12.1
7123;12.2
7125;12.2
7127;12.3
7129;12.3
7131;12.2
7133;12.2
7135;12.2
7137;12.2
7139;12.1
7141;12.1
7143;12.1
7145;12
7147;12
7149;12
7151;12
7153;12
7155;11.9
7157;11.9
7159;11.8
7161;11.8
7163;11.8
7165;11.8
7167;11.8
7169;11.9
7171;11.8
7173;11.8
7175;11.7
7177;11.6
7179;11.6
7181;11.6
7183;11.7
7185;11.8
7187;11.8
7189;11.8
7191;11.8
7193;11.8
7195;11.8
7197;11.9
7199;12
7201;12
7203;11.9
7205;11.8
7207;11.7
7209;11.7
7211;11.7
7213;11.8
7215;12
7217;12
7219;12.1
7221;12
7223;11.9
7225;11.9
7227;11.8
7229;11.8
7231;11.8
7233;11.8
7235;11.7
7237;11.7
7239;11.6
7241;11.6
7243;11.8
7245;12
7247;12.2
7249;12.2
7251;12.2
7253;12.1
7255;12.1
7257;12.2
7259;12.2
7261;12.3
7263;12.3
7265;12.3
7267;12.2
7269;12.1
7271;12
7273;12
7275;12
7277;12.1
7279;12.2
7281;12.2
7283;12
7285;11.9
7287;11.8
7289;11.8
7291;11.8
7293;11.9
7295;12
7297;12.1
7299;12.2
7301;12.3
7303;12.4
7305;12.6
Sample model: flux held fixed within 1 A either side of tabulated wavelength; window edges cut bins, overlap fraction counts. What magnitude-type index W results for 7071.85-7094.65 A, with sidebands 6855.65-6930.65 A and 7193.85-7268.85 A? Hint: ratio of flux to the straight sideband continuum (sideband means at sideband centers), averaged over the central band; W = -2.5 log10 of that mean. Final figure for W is 0.25 mag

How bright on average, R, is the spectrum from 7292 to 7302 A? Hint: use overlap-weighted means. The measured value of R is 12.1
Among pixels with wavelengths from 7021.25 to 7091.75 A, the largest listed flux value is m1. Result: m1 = 12.7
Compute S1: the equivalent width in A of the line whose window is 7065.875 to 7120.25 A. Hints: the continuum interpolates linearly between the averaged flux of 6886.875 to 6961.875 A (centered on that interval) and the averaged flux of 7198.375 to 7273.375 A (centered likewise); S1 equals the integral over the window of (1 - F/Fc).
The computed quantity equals 6.68 A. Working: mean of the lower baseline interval 12.5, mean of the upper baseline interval 12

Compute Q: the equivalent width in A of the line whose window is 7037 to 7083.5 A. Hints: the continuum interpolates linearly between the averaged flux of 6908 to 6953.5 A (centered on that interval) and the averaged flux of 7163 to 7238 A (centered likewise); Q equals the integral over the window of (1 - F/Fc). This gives 4.2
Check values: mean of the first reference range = 12.5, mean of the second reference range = 11.8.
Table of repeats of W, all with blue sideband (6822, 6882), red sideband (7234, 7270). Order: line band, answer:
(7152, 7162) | 0.00 mag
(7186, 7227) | 0.01 mag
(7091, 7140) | 0.02 mag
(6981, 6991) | -0.04 mag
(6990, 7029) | -0.07 mag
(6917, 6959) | -0.05 mag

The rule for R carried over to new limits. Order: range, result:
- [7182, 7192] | 11.8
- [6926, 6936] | 12.8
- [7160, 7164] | 11.8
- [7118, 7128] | 12.2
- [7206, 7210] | 11.7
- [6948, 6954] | 11.5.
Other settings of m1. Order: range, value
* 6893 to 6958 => 13.2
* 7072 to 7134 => 12.3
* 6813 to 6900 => 12.8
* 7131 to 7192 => 12.2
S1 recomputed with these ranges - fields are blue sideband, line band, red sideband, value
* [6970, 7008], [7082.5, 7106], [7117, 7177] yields 3.74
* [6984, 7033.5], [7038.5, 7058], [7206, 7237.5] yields 1.28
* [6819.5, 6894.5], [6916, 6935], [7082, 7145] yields -1.81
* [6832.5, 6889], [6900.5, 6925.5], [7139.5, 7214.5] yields -2.41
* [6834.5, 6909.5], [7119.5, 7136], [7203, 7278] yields -0.30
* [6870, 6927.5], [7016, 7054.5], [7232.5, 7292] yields 1.19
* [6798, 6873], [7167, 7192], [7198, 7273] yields 0.31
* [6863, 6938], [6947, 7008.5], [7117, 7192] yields 0.96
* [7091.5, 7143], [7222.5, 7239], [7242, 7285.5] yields 0.33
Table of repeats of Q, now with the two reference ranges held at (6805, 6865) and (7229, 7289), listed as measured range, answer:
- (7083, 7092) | 2.0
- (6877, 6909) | -3.0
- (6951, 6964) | 0.1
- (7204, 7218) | 0.2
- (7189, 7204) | 0.1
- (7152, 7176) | 0.1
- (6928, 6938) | -1.0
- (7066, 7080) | 1.5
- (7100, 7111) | 0.3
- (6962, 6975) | -0.7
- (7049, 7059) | 0.3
